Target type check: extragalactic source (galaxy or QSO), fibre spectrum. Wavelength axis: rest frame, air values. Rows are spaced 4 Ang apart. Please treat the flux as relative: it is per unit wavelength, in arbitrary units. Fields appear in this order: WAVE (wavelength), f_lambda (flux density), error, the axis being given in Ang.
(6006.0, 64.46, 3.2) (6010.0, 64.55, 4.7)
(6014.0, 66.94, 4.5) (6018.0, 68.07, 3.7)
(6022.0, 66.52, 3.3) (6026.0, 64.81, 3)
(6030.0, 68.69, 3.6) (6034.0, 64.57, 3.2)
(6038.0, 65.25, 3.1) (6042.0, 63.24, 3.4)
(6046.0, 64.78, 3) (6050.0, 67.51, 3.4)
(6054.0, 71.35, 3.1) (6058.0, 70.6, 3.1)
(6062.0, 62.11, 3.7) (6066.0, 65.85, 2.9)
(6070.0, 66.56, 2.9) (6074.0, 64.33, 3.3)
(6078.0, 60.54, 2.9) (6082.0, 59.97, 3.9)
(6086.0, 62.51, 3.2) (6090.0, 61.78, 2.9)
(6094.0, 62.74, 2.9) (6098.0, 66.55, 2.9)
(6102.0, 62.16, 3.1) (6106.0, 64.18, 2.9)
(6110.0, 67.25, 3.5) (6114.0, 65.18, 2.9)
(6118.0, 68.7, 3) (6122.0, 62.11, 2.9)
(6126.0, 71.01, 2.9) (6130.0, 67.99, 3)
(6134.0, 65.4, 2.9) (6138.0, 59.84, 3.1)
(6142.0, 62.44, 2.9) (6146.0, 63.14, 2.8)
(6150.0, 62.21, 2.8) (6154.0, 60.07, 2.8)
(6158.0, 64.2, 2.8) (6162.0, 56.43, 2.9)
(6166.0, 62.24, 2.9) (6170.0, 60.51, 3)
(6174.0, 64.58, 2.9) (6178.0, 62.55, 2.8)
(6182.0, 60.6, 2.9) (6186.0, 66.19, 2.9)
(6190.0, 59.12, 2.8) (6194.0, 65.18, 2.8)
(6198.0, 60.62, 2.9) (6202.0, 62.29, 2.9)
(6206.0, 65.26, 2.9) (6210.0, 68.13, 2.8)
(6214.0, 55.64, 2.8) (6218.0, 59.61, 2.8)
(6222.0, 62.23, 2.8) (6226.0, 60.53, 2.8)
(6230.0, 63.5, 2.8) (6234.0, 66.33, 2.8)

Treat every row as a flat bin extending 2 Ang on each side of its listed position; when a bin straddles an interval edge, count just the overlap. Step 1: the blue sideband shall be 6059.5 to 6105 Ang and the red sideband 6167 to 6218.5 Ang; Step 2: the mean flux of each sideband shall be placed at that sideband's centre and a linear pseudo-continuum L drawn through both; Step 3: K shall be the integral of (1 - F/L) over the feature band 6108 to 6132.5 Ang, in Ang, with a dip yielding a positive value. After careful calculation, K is -1.6 Ang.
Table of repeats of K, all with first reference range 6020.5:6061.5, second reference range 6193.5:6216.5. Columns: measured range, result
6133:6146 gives 0.4 Ang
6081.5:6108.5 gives 0.9 Ang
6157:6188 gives 0.6 Ang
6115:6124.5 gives -0.1 Ang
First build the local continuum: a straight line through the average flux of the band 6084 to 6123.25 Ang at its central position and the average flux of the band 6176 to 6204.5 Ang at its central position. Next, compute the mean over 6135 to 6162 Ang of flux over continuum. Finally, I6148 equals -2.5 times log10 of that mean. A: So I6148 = 0.03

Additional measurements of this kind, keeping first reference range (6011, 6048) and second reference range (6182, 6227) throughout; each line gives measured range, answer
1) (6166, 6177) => 0.007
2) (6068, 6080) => 0.019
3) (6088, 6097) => 0.031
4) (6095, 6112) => -0.010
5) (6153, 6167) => 0.043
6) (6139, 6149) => 0.018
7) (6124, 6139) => -0.046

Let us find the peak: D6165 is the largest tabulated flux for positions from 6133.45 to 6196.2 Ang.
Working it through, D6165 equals 66.19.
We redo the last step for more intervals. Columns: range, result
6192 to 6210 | 68.13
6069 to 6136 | 71.01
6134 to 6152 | 65.4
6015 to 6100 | 71.35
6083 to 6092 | 62.51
